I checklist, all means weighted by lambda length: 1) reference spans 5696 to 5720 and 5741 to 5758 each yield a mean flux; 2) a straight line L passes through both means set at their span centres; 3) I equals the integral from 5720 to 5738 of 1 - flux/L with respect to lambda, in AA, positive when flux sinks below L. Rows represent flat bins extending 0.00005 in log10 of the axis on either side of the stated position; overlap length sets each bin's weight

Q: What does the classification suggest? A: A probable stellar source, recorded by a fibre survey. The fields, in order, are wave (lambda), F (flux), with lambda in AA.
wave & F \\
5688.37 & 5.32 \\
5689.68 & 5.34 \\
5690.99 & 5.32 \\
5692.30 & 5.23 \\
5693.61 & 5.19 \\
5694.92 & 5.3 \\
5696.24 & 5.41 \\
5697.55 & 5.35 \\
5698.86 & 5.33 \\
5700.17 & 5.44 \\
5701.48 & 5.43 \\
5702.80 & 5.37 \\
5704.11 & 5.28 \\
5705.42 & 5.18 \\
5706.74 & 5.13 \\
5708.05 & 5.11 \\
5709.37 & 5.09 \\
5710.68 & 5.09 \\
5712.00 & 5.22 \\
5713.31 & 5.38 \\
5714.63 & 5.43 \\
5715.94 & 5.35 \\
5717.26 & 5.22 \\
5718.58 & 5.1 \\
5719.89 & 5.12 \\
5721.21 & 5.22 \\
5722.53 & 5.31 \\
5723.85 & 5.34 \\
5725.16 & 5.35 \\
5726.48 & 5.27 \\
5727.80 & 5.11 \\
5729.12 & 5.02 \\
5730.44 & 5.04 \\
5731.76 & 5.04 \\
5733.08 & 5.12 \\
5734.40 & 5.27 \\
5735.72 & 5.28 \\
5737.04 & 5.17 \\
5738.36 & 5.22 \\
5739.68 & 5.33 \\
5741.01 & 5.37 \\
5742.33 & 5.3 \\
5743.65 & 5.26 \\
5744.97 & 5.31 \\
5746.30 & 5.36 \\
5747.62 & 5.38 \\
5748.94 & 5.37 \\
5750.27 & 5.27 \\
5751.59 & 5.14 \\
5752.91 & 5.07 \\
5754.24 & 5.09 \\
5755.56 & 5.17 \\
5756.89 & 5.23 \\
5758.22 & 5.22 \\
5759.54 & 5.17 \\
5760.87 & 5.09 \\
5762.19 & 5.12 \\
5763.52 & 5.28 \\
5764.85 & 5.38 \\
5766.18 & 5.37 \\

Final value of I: 0.2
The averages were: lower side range 5.27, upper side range 5.25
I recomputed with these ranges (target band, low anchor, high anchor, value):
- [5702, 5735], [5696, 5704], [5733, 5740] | 0.64 AA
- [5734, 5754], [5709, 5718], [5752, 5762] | -0.34 AA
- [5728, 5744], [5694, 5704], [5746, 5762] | 0.19 AA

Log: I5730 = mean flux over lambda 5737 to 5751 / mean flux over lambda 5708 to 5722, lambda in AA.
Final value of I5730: 1.02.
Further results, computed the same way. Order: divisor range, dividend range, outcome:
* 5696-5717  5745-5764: 0.99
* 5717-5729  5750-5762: 0.99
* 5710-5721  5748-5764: 0.99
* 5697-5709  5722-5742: 0.99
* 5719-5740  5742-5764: 1.00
